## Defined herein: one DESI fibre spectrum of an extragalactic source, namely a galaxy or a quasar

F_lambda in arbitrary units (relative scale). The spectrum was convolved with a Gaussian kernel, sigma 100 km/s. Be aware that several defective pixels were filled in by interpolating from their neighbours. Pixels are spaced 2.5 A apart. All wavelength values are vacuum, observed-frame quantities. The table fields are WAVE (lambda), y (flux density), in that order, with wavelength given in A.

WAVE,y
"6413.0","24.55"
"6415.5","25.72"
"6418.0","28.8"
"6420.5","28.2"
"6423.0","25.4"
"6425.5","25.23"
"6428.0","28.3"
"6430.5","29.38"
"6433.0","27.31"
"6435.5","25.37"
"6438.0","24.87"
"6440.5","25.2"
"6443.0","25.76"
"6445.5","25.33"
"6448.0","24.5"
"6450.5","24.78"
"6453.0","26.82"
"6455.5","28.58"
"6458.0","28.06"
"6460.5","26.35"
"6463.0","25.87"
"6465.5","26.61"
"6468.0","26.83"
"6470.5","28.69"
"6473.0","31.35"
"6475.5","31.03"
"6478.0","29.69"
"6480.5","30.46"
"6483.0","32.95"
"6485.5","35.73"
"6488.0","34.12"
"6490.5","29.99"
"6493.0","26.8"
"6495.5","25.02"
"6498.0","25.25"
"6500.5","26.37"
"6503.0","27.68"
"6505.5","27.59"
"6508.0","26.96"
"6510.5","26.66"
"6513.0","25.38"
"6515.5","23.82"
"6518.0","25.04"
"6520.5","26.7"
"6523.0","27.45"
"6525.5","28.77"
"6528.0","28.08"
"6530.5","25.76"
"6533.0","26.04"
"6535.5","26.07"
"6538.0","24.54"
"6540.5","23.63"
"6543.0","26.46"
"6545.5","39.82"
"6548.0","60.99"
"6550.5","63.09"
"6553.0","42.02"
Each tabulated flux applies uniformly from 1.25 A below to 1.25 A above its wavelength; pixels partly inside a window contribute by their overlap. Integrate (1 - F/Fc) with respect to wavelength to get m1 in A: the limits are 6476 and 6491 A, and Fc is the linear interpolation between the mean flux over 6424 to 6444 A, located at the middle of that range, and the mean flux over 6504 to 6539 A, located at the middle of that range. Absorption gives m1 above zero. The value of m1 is -3.3 A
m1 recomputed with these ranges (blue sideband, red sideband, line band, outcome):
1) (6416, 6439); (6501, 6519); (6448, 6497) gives -4.2 A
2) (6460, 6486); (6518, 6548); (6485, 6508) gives 0.7 A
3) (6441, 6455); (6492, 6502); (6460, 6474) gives -1.0 A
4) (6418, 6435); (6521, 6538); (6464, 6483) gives -1.6 A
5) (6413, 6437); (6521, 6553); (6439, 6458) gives 1.6 A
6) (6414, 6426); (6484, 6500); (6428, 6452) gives 1.3 A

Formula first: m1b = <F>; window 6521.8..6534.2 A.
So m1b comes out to 27.2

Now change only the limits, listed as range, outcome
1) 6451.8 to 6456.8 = 27.7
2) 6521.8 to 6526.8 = 28.1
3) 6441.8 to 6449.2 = 25.2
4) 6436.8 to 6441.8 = 25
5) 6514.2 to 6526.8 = 26.4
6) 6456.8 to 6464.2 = 26.8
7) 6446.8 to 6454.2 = 25.4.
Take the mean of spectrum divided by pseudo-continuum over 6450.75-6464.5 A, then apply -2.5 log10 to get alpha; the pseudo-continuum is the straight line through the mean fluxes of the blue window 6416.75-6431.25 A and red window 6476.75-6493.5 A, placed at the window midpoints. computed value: 0.107 mag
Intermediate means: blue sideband 27.5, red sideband 31.6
